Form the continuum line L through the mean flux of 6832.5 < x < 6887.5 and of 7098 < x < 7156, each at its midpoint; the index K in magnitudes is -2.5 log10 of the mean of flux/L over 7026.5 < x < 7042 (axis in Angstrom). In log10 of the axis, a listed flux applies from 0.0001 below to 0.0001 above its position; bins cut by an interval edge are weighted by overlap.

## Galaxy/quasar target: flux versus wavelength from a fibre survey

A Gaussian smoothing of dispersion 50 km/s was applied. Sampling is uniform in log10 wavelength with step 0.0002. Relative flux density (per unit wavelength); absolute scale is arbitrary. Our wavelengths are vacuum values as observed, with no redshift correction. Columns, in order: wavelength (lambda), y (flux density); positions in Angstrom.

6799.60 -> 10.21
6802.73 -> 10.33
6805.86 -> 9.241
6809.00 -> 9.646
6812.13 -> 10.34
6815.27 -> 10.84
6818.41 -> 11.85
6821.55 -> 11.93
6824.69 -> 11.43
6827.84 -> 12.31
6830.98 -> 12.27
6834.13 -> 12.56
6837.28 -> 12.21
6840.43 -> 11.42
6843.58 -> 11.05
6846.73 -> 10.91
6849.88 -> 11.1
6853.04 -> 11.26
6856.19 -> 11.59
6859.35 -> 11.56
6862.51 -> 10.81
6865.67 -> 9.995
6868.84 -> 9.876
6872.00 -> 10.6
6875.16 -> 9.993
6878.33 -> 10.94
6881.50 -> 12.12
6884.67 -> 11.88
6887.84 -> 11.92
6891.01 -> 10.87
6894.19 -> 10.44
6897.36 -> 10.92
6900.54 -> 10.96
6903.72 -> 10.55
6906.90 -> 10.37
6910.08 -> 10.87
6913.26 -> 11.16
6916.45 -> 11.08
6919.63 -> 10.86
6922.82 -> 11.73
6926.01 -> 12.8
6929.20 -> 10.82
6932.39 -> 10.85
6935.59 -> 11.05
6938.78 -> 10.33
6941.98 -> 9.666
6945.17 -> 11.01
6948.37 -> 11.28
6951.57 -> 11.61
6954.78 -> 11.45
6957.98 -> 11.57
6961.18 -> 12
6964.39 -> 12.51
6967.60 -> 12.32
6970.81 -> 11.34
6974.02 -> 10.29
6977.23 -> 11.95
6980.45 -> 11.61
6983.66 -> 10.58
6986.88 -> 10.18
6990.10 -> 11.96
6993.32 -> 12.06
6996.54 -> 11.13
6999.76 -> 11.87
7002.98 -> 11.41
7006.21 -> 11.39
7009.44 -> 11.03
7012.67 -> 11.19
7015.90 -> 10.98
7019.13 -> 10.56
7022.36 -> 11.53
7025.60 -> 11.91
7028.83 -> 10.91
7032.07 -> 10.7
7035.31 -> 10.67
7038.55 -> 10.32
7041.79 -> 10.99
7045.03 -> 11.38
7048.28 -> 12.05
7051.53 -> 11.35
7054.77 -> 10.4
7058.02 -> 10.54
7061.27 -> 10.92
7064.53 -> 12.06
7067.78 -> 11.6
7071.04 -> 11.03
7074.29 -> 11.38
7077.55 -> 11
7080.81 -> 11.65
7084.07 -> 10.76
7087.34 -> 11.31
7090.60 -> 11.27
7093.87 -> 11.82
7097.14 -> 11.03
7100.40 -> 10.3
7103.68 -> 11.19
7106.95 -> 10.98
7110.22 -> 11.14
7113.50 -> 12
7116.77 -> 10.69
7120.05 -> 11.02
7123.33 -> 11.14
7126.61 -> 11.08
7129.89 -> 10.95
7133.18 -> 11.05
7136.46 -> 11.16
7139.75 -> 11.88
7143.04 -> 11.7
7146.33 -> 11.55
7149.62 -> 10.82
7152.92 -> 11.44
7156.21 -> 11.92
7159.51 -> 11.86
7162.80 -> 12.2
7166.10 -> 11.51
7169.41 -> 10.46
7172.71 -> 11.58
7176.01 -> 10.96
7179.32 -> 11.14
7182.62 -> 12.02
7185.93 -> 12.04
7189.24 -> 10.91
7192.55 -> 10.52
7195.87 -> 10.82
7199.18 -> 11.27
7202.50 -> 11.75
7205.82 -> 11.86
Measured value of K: 0.04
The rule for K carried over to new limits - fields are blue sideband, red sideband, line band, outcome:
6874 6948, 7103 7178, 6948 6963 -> -0.05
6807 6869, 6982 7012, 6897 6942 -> 0.03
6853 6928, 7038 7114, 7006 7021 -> 0.01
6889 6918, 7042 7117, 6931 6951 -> 0.02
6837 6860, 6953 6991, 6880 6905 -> 0.02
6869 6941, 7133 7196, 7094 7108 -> 0.03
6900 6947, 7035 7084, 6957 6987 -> -0.05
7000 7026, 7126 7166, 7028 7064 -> 0.03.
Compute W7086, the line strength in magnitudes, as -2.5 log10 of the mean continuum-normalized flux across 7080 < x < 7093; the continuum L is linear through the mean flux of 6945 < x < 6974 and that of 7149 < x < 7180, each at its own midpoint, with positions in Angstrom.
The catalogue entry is 0.02 mag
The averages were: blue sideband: 11.6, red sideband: 11.4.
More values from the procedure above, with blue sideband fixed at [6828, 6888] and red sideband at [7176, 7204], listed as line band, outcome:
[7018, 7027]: -0.01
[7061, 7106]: 0.00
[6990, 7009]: -0.03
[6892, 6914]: 0.05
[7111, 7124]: 0.01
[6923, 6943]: 0.03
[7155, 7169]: -0.04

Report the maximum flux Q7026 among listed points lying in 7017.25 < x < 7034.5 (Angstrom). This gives 11.91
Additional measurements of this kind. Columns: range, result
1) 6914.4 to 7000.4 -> 12.8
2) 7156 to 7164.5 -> 12.2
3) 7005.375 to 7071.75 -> 12.06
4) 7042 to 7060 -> 12.05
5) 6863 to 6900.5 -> 12.12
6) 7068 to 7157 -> 12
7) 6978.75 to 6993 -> 11.96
